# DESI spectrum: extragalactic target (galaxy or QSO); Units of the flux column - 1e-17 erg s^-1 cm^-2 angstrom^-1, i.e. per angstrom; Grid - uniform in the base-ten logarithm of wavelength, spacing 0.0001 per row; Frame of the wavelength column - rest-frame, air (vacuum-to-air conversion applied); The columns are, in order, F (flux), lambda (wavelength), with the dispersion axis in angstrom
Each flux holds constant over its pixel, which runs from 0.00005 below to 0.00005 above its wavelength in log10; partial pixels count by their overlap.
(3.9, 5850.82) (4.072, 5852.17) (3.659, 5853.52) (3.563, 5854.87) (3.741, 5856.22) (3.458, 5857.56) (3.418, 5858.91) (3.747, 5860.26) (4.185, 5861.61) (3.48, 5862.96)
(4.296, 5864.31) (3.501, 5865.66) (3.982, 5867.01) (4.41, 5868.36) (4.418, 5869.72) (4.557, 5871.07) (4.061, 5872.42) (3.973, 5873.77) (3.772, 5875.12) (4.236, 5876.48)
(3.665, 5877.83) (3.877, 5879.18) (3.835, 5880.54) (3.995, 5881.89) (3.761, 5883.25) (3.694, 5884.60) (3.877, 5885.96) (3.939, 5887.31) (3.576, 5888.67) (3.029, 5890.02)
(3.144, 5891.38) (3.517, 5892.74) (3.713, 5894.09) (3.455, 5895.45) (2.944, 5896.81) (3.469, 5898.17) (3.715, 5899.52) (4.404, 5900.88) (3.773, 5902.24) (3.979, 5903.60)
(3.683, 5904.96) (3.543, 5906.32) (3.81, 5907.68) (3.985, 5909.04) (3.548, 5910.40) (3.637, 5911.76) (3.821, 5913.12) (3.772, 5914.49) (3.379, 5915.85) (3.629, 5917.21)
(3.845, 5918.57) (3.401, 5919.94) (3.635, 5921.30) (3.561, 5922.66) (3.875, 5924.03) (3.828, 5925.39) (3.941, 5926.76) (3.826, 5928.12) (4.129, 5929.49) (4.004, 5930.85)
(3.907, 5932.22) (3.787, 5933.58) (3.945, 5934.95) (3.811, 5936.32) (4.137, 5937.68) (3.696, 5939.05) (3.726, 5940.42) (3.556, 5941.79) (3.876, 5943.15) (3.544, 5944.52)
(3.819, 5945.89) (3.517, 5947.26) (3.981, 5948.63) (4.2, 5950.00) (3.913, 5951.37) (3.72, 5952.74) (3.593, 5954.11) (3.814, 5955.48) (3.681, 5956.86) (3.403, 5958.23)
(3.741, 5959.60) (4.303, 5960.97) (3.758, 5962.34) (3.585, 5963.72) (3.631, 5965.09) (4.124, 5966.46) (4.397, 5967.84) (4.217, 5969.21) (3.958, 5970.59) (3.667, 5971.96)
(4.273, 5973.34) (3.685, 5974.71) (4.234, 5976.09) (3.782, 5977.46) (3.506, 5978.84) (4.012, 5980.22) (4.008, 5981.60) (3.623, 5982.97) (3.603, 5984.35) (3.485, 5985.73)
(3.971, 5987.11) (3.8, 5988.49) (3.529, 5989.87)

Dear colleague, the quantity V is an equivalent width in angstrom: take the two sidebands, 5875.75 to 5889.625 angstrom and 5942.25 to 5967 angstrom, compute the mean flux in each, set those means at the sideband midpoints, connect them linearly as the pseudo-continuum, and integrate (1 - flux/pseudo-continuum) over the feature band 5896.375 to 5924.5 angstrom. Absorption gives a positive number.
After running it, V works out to 0.9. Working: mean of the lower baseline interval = 3.83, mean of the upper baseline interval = 3.79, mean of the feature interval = 3.69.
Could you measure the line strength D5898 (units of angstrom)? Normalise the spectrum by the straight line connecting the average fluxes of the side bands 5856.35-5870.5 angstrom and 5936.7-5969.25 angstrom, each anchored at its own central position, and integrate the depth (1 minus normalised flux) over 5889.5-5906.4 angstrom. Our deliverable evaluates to 1.3 angstrom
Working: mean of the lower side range 3.89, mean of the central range 3.57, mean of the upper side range 3.82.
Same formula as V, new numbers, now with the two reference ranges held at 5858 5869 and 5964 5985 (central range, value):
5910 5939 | 0.80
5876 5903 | 1.39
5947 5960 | 0.46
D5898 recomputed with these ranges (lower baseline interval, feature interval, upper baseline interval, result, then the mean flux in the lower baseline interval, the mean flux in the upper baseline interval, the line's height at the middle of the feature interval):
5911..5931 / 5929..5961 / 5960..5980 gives 0.2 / 3.74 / 3.94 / 3.84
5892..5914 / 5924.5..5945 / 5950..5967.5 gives -0.5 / 3.69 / 3.8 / 3.75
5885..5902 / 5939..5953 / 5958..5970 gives 0.2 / 3.57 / 3.93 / 3.84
